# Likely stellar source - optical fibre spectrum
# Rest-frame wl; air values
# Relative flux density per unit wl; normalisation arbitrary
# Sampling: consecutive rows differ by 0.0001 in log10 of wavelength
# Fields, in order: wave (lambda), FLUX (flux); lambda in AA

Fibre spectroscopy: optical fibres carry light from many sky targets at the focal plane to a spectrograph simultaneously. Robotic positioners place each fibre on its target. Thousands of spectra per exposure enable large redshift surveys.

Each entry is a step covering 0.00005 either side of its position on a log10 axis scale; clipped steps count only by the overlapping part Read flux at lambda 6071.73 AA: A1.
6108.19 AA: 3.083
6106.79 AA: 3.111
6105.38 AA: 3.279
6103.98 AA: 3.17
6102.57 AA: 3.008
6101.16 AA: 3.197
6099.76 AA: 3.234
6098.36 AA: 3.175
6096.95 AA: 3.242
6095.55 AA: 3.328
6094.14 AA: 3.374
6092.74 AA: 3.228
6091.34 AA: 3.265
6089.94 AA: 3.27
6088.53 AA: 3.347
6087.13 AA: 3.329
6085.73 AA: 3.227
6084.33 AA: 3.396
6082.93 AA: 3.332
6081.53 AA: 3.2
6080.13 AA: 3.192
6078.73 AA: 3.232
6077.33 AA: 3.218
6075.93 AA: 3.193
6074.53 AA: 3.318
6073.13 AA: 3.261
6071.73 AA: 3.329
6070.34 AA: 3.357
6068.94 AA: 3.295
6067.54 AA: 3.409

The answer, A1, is 3.329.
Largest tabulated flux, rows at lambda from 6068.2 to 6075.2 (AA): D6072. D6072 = 3.357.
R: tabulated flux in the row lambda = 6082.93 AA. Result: 3.332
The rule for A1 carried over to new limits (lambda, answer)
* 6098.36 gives 3.175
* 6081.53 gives 3.2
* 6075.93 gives 3.193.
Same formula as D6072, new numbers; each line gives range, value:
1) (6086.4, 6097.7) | 3.374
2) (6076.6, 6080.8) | 3.232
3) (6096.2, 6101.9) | 3.242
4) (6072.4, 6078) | 3.318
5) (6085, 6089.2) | 3.347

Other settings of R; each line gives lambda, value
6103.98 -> 3.17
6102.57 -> 3.008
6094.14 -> 3.374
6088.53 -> 3.347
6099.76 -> 3.234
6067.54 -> 3.409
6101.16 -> 3.197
